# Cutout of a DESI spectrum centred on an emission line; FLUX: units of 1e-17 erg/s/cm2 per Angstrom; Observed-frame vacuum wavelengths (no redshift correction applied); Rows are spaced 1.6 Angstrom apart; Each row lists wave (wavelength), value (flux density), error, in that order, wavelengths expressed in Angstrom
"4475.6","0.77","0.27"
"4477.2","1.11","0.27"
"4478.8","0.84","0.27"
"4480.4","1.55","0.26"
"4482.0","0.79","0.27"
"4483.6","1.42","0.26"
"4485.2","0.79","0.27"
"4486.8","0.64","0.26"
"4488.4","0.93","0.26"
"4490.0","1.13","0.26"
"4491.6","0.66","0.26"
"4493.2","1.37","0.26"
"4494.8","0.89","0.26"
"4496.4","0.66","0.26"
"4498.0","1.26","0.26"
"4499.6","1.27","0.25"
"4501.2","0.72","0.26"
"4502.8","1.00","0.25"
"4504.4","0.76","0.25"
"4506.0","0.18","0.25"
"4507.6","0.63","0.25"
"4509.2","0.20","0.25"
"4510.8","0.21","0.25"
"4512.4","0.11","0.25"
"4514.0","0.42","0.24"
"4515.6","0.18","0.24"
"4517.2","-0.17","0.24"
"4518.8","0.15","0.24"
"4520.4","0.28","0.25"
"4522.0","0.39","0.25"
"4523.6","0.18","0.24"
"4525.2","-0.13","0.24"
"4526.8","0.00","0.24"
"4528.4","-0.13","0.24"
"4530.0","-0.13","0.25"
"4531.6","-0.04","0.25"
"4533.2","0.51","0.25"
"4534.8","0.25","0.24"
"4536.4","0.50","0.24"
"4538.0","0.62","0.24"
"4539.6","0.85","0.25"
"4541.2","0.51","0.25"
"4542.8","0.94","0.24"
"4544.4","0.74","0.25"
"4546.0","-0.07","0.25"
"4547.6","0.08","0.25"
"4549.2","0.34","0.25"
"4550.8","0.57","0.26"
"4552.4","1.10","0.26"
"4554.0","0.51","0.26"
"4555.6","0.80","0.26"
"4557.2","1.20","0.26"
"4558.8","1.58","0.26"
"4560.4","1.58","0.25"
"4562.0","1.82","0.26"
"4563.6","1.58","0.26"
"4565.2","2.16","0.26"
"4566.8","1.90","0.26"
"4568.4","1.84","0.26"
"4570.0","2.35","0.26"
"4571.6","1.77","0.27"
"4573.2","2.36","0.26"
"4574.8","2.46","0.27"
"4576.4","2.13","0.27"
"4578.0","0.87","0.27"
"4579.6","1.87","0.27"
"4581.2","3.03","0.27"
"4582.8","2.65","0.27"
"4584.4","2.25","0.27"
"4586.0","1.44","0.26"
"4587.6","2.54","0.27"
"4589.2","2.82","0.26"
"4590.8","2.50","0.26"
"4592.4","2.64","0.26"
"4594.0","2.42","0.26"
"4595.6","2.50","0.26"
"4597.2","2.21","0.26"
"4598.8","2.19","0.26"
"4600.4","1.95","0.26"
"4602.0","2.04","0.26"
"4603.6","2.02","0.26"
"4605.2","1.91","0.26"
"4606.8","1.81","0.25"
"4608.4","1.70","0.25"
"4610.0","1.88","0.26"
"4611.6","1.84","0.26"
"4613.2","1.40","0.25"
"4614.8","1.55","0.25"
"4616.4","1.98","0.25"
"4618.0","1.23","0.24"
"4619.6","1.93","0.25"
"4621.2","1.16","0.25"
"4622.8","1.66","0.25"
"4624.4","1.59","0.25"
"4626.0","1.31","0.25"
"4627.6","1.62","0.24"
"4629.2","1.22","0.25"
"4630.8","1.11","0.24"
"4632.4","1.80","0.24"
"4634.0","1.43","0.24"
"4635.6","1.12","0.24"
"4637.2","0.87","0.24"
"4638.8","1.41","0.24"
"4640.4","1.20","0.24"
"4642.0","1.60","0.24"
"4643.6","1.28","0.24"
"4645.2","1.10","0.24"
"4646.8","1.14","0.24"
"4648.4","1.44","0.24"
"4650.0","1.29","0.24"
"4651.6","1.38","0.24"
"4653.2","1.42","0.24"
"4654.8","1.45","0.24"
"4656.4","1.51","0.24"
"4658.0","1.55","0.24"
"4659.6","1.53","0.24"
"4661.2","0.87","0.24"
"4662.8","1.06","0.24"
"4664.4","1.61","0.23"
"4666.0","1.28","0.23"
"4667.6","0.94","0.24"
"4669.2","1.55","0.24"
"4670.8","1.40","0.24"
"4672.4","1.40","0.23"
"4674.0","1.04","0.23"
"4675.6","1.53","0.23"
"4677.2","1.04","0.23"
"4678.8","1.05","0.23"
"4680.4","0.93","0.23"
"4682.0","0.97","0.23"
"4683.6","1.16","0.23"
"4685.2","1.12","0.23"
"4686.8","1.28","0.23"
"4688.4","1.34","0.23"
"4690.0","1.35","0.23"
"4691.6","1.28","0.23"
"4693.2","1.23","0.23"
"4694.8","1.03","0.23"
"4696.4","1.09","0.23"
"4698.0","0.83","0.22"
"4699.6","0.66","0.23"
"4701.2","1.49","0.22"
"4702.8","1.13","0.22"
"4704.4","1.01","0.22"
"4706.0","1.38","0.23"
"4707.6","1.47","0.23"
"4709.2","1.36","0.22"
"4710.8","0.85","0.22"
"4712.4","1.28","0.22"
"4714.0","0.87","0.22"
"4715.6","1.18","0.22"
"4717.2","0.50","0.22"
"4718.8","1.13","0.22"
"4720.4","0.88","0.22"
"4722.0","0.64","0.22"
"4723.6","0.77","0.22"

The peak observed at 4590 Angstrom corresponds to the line C IV 1549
